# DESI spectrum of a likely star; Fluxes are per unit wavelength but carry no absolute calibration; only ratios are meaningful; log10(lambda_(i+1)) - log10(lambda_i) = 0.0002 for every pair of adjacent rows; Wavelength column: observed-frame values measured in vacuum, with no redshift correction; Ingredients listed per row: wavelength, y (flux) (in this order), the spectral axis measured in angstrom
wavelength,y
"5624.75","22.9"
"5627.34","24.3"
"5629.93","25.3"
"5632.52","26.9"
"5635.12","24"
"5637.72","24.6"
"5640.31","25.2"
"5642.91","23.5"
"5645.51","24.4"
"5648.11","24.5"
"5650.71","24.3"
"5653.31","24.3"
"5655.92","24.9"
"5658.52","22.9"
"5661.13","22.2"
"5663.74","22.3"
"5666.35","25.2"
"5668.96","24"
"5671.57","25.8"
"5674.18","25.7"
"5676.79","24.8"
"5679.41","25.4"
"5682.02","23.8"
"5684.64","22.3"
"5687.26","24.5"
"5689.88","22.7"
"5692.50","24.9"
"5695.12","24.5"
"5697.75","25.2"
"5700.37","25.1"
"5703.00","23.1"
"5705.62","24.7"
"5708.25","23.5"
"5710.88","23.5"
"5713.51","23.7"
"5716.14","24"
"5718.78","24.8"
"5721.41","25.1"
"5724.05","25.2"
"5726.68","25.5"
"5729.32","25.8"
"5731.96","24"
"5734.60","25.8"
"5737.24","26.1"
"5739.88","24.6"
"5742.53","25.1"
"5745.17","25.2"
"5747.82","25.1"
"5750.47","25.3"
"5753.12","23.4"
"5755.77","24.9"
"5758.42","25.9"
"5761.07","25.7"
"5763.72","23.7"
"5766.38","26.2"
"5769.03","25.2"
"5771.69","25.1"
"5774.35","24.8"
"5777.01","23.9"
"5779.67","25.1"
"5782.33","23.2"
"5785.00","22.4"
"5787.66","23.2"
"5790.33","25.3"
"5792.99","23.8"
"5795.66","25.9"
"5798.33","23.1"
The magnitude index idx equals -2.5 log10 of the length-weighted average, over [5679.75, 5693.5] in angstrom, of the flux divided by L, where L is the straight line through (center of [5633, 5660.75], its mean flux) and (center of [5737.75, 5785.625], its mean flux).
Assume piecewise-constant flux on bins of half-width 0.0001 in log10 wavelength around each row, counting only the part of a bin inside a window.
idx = 0.03 mag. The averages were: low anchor 24.3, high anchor 24.8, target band 23.7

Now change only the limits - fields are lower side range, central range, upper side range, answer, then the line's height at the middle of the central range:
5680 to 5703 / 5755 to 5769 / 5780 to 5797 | -0.05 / 24.1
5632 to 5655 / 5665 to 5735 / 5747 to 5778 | 0.01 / 24.7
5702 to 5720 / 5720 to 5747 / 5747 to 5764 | -0.04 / 24.4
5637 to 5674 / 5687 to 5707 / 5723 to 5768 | 0.01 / 24.6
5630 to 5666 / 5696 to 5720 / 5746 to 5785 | 0.01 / 24.5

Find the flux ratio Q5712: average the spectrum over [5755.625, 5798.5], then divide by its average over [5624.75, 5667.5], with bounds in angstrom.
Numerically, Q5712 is 1.0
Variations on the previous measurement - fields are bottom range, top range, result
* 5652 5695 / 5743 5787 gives 1.02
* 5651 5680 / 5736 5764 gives 1.03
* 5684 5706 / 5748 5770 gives 1.04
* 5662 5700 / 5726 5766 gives 1.03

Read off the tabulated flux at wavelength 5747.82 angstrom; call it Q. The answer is 25.1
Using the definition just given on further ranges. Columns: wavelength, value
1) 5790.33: 25.3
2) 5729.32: 25.8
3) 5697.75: 25.2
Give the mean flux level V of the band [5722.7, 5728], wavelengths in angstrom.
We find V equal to 25.4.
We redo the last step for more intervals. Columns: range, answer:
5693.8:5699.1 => 24.9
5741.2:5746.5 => 25.1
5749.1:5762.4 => 25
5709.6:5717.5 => 23.7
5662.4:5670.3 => 23.8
